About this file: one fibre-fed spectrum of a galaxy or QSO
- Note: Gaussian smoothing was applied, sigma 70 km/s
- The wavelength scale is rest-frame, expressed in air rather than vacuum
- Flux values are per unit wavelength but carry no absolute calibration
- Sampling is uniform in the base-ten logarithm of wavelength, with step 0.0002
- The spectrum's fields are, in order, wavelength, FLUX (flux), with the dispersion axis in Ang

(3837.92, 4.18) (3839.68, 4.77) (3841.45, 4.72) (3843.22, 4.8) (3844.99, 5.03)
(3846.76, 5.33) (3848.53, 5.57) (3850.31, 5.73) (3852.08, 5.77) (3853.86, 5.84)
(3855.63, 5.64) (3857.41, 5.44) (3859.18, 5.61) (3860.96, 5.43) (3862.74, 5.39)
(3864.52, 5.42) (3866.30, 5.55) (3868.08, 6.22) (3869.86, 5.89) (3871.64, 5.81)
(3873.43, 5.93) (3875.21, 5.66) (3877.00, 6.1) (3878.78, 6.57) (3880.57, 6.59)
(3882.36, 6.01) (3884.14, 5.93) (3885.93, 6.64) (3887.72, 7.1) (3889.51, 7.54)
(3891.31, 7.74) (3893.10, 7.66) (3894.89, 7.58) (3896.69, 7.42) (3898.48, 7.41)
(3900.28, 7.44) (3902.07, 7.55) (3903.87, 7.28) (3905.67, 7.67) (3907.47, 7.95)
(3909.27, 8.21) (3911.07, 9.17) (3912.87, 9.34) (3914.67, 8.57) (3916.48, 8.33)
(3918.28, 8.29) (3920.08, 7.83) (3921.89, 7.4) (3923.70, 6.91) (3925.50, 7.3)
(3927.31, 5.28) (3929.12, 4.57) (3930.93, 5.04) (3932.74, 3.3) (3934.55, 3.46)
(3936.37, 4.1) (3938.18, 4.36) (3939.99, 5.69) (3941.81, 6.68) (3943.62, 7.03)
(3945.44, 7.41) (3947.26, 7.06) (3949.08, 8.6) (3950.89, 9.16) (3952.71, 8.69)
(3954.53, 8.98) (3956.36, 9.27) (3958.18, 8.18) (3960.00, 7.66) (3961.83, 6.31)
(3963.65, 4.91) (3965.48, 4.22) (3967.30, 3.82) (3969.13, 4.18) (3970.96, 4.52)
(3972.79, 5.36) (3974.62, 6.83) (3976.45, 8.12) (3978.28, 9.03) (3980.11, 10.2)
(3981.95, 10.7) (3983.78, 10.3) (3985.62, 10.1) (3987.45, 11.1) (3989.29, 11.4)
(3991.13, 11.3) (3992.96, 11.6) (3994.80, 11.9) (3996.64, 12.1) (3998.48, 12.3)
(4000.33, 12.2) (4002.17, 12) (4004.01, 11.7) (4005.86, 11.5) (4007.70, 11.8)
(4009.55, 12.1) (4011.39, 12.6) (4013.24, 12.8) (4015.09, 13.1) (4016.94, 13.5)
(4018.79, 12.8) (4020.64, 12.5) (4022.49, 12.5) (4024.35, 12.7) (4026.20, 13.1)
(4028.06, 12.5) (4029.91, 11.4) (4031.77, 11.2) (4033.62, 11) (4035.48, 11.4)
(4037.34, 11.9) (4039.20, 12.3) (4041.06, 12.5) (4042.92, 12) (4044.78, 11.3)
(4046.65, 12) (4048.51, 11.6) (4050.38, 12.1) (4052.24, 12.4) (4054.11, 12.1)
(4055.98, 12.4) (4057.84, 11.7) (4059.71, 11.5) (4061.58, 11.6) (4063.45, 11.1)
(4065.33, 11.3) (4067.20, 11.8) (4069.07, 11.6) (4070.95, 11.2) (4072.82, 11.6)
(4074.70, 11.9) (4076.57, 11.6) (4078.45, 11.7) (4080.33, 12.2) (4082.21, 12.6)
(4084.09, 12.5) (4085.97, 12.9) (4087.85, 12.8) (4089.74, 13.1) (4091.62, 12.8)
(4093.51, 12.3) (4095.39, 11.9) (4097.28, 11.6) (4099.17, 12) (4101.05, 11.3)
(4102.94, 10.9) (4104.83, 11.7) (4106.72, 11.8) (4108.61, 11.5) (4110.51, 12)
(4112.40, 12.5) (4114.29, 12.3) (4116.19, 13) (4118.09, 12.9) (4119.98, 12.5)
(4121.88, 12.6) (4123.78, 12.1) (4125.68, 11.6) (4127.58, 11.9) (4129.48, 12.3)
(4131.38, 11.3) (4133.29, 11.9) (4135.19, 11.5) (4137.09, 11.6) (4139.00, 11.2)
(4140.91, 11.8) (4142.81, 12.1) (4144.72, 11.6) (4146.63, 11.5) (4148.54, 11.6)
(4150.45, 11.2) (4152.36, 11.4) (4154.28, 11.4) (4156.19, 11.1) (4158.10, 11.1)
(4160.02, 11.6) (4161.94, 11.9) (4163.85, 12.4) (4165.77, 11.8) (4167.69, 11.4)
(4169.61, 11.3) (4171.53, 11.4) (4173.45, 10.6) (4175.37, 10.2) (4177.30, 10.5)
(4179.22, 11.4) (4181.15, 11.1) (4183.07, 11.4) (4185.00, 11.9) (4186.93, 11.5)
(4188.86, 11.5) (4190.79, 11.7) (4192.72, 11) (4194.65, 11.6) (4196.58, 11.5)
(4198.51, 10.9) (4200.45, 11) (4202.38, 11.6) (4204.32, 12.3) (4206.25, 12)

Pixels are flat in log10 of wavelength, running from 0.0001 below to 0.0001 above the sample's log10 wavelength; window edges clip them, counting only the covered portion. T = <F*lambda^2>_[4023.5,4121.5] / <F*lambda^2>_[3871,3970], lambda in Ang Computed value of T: 1.90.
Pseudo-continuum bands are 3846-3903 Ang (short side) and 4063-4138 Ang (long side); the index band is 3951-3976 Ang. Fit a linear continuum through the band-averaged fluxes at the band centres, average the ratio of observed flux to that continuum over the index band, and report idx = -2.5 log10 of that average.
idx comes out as 0.29 mag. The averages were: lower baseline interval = 6.3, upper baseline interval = 12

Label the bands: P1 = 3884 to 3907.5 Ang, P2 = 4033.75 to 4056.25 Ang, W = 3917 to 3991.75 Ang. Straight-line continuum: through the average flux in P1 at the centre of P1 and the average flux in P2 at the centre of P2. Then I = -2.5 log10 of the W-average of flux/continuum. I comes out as 0.27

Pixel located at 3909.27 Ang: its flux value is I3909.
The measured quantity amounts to 8.21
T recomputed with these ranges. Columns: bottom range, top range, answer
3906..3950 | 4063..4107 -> 1.91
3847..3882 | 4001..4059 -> 2.28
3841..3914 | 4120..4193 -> 2.03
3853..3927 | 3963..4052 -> 1.65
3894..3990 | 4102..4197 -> 1.76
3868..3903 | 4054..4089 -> 1.93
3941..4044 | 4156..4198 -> 1.23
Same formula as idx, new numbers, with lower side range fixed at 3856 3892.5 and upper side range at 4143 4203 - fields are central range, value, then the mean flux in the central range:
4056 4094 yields -0.24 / 12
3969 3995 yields -0.14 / 9.19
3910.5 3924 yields -0.20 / 8.26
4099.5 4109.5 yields -0.13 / 11.5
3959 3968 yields 0.37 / 5.45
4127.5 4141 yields -0.10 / 11.7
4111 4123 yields -0.21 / 12.6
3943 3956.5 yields -0.11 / 8.24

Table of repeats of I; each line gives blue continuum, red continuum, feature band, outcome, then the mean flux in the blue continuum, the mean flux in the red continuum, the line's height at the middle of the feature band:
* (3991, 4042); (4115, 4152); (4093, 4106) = 0.03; 12.2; 11.9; 12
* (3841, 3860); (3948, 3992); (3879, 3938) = -0.04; 5.42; 8.03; 6.69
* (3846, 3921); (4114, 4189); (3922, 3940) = 0.44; 6.77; 11.6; 7.63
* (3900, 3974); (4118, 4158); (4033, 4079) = -0.21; 6.75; 11.7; 9.7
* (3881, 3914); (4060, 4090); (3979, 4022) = -0.17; 7.53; 11.9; 10.1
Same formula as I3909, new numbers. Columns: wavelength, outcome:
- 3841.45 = 4.72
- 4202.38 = 11.6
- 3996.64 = 12.1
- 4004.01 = 11.7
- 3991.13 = 11.3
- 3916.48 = 8.33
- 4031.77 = 11.2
